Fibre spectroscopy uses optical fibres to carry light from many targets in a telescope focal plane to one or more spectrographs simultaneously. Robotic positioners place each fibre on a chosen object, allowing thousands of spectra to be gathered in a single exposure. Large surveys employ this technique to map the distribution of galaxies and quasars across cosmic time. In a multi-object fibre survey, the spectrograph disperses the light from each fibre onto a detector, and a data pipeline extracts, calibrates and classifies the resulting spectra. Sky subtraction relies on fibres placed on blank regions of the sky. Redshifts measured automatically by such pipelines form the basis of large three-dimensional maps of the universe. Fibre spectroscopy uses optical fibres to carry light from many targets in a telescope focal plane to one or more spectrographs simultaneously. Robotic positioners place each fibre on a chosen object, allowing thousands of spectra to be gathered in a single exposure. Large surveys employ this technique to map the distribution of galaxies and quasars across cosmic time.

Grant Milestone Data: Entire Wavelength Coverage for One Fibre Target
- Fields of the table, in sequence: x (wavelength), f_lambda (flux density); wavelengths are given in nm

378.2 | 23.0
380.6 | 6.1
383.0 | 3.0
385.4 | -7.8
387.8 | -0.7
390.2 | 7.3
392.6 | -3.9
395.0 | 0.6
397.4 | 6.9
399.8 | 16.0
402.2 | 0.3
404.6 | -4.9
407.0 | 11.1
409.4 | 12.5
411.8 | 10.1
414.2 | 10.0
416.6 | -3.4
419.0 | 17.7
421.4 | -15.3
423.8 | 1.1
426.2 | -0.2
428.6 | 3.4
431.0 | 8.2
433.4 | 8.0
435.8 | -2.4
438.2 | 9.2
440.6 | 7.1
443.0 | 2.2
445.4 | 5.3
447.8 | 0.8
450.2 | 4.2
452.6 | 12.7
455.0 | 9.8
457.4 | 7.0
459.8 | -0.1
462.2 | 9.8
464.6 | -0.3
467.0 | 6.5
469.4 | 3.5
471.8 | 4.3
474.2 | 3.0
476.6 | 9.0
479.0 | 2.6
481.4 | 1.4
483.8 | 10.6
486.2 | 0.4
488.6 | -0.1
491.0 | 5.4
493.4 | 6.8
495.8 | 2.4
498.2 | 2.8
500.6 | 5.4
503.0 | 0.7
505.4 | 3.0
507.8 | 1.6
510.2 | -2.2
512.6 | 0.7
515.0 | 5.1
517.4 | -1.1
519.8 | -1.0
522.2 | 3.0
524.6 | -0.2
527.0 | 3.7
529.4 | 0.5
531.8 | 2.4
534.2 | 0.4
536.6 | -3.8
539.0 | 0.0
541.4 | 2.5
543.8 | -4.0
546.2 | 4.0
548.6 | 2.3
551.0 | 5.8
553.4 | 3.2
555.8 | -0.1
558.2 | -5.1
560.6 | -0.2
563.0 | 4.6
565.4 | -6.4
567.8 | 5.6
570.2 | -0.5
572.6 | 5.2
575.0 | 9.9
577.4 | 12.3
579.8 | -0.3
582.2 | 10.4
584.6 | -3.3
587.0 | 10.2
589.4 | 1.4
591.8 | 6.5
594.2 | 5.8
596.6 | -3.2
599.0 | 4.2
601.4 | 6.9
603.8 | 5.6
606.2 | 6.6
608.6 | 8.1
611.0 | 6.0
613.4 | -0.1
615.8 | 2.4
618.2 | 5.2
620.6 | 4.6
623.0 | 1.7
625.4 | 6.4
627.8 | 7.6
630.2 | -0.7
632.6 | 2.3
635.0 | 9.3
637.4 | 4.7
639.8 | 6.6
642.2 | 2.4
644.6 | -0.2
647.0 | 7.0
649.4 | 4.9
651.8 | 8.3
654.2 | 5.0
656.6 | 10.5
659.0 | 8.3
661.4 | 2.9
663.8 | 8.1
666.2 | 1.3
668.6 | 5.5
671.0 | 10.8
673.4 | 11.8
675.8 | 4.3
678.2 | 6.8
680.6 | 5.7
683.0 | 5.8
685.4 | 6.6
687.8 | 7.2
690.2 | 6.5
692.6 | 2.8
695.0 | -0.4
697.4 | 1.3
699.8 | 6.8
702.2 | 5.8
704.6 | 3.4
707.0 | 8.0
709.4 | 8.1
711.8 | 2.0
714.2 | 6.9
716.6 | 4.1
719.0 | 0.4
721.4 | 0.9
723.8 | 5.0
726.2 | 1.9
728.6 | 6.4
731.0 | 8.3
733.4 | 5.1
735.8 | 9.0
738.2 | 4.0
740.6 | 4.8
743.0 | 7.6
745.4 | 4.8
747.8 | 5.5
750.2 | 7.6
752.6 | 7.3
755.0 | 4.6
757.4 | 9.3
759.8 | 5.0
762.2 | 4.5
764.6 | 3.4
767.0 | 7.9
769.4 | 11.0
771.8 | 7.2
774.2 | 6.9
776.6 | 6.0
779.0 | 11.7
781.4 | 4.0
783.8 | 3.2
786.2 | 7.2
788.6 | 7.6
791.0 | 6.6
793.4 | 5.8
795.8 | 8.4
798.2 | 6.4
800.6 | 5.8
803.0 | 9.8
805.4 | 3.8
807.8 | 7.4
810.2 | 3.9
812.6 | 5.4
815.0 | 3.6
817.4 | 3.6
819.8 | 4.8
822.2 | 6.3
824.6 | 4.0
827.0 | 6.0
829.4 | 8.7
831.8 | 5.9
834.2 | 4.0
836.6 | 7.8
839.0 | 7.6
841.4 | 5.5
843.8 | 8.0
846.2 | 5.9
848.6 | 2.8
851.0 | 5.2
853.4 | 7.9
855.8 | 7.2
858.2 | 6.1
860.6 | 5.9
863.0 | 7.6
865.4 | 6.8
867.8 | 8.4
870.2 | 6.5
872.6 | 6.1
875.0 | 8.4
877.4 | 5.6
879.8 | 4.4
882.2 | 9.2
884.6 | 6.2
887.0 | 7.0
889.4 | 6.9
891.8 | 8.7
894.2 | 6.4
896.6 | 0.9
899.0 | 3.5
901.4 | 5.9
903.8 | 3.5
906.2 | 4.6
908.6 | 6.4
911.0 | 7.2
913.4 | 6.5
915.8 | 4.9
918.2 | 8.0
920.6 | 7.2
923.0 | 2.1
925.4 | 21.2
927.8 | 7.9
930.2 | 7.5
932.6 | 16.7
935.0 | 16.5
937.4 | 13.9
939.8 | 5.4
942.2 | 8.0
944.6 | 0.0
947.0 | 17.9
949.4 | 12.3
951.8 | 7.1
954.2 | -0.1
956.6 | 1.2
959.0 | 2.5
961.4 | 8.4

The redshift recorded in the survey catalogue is 0.00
